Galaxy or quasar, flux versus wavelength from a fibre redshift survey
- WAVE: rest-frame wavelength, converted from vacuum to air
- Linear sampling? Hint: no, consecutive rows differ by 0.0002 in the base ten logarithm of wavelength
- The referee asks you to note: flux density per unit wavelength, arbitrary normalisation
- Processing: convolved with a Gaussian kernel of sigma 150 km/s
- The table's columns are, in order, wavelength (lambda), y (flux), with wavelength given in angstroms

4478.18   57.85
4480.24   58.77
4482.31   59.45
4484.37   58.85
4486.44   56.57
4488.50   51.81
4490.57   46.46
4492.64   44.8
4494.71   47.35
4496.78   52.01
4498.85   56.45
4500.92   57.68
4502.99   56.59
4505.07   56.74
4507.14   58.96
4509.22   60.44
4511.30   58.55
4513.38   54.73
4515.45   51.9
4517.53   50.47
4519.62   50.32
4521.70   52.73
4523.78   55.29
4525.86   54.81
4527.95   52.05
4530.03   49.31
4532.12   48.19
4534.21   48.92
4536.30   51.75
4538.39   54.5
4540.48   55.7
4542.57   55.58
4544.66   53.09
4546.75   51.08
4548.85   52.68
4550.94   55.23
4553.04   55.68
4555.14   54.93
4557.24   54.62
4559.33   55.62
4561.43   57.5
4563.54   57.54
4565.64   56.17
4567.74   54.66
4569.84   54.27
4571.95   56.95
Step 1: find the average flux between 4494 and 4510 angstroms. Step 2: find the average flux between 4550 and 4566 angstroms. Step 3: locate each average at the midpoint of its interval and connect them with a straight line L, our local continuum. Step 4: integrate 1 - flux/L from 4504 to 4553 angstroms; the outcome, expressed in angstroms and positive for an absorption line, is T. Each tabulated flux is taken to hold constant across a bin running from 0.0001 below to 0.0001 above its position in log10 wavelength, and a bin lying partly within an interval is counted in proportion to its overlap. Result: 2.0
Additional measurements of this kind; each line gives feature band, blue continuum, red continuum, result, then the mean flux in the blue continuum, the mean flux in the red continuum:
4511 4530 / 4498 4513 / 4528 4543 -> 0.6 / 57.8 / 51.9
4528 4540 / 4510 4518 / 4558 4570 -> 0.9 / 54.4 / 56.1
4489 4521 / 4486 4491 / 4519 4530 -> -0.8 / 51.7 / 52.8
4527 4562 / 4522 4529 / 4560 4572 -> 1.1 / 54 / 56.1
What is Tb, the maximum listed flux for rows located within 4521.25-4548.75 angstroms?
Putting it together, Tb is 55.7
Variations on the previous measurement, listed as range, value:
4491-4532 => 60.44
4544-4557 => 55.68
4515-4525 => 55.29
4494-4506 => 57.68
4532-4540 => 54.5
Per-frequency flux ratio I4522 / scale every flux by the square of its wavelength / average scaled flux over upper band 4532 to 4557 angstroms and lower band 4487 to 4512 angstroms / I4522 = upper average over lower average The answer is 1.01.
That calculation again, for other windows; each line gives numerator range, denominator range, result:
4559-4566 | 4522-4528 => 1.07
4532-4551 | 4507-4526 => 0.98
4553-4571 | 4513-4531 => 1.08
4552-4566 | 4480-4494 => 1.08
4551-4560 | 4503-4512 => 0.97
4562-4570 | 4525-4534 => 1.12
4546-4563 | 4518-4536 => 1.08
